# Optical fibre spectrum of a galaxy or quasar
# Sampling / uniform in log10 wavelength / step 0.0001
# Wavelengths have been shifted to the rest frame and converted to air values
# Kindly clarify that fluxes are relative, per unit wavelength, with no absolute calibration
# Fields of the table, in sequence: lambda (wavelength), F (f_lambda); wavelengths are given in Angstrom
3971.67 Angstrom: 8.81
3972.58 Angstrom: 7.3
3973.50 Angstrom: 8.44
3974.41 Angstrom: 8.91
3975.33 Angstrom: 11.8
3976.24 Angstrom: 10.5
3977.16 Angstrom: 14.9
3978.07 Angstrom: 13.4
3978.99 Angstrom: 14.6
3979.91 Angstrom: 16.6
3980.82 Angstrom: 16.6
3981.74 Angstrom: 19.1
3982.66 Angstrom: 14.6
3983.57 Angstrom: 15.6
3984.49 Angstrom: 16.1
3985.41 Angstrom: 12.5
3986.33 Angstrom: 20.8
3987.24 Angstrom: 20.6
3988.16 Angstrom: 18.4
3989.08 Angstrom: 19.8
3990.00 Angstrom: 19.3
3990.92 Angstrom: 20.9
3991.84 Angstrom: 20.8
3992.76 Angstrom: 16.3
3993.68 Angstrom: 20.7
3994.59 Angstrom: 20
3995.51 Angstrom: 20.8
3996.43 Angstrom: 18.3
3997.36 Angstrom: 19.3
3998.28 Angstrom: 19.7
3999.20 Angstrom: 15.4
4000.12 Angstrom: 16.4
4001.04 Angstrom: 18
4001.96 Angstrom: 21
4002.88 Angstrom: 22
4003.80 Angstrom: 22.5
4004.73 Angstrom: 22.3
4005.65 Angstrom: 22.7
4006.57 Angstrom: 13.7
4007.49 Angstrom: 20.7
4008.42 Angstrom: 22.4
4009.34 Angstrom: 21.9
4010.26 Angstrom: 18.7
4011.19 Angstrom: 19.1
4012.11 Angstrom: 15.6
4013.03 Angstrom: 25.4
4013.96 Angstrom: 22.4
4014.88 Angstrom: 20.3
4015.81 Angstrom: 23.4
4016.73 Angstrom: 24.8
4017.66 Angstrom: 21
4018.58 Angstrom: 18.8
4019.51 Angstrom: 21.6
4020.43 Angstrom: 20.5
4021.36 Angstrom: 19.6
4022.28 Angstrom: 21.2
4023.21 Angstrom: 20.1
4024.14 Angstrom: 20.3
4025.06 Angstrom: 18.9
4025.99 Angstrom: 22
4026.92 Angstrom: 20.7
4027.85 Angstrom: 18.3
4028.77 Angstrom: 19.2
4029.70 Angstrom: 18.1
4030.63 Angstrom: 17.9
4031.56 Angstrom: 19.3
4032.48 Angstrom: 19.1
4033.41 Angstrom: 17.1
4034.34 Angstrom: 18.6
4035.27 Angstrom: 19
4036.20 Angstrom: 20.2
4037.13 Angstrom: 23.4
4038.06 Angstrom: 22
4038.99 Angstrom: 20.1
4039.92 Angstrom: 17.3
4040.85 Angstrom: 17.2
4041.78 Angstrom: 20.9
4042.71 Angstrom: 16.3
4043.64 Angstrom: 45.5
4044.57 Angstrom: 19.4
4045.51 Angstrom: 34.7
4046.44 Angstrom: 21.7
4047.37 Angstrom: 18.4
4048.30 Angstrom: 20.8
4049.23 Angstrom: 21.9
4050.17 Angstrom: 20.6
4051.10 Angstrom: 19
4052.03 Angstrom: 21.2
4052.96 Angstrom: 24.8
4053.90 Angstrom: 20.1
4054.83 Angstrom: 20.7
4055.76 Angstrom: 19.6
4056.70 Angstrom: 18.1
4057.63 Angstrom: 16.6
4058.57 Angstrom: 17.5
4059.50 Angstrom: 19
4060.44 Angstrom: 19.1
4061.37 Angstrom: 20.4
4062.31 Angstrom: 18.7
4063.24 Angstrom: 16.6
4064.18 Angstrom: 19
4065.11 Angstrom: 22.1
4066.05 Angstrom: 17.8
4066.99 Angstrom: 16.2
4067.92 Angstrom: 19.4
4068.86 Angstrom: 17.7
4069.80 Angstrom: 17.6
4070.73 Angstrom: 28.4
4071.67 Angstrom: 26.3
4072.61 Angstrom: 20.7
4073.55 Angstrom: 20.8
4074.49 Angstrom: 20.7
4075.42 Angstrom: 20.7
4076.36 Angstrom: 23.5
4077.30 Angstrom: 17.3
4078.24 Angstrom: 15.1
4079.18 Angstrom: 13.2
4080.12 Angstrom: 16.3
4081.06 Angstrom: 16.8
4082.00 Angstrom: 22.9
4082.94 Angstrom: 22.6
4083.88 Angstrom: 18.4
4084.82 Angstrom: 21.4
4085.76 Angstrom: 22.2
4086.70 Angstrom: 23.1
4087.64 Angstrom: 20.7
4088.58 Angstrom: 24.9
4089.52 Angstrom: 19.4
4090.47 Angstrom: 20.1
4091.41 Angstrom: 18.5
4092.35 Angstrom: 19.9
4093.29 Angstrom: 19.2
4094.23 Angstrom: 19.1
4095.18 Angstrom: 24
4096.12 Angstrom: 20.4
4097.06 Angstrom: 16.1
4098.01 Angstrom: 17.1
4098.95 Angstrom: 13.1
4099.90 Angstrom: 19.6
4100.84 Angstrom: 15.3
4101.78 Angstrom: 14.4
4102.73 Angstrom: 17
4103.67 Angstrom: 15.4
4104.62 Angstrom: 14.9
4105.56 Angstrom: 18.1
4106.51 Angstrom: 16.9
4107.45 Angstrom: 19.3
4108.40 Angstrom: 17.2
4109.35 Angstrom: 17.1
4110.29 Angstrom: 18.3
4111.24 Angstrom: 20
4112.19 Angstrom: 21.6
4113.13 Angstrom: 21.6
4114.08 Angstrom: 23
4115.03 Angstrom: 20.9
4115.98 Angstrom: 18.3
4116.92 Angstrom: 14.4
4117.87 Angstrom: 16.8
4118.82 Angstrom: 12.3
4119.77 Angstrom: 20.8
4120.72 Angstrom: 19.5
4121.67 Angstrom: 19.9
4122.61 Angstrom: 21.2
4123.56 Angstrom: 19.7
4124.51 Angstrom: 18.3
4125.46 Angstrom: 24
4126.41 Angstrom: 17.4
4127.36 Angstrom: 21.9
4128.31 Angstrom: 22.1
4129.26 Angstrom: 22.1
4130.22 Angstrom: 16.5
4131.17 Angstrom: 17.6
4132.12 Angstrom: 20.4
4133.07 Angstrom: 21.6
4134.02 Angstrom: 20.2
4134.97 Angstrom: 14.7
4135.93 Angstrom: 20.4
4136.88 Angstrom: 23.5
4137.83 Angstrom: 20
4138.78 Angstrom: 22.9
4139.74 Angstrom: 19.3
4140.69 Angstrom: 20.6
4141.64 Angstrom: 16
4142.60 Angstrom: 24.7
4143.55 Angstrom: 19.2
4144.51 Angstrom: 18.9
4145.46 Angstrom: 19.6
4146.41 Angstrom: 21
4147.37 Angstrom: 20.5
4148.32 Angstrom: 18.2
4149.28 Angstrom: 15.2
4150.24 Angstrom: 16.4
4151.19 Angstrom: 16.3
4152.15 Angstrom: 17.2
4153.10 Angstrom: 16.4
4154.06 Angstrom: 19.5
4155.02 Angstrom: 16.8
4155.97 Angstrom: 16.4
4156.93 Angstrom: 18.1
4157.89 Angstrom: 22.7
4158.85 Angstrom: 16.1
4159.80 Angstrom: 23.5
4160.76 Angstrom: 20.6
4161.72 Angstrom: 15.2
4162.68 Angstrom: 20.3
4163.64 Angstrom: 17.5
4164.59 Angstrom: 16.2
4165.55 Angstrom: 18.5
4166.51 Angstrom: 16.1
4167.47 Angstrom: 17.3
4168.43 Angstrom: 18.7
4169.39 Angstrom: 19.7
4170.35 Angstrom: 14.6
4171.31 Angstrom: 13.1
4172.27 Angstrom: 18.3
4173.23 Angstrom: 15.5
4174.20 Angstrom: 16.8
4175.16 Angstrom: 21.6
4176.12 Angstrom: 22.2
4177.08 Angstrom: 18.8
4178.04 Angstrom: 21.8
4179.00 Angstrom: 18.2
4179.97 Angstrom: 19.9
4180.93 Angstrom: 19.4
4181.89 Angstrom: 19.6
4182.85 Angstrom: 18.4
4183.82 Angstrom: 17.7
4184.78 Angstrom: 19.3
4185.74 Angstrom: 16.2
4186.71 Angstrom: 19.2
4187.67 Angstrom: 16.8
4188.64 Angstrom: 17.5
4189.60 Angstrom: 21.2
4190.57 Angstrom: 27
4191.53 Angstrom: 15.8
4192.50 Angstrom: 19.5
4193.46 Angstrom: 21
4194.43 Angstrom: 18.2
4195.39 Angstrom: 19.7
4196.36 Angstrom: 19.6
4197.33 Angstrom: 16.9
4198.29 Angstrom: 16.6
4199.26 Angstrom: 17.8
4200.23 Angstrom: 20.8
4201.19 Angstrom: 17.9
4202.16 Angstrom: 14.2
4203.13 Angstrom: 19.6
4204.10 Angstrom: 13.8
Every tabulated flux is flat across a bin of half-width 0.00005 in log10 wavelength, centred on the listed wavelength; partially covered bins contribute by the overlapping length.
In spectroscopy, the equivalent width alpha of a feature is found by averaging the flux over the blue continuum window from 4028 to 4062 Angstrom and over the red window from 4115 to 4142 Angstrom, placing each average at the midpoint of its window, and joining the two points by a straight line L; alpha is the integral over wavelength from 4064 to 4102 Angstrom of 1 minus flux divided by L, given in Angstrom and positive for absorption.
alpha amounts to 1.0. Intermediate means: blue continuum 20.7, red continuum 19.4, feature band 19.6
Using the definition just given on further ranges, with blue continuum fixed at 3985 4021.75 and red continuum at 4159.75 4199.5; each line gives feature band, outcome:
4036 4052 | -2.2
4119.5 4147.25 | -1.8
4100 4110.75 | 1.3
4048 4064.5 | -0.1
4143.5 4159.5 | 0.5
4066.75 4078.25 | -0.7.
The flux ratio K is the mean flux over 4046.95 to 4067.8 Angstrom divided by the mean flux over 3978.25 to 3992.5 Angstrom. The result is 1.10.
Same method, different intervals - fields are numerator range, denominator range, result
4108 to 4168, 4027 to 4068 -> 0.94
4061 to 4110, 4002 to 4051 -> 0.91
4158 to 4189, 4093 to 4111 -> 1.05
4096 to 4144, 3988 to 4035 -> 0.95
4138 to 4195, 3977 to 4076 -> 0.94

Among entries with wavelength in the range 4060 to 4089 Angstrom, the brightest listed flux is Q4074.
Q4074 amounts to 28.4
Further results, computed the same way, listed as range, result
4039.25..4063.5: 45.5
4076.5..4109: 24.9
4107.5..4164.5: 24.7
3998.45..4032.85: 25.4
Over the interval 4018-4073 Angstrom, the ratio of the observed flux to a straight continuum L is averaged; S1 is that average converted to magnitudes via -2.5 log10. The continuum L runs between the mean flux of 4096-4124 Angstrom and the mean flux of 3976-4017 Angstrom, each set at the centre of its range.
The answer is -0.11 mag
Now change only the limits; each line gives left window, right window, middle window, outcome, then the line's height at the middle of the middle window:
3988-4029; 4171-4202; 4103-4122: 0.06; 19.4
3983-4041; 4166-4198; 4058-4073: -0.02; 19.4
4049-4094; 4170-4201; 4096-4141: 0.03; 19.4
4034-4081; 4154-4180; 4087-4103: 0.05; 19.7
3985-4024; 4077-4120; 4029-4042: 0.01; 19.5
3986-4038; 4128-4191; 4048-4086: -0.01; 19.6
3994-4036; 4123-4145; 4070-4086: -0.02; 20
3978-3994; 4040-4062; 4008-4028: -0.07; 19.5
